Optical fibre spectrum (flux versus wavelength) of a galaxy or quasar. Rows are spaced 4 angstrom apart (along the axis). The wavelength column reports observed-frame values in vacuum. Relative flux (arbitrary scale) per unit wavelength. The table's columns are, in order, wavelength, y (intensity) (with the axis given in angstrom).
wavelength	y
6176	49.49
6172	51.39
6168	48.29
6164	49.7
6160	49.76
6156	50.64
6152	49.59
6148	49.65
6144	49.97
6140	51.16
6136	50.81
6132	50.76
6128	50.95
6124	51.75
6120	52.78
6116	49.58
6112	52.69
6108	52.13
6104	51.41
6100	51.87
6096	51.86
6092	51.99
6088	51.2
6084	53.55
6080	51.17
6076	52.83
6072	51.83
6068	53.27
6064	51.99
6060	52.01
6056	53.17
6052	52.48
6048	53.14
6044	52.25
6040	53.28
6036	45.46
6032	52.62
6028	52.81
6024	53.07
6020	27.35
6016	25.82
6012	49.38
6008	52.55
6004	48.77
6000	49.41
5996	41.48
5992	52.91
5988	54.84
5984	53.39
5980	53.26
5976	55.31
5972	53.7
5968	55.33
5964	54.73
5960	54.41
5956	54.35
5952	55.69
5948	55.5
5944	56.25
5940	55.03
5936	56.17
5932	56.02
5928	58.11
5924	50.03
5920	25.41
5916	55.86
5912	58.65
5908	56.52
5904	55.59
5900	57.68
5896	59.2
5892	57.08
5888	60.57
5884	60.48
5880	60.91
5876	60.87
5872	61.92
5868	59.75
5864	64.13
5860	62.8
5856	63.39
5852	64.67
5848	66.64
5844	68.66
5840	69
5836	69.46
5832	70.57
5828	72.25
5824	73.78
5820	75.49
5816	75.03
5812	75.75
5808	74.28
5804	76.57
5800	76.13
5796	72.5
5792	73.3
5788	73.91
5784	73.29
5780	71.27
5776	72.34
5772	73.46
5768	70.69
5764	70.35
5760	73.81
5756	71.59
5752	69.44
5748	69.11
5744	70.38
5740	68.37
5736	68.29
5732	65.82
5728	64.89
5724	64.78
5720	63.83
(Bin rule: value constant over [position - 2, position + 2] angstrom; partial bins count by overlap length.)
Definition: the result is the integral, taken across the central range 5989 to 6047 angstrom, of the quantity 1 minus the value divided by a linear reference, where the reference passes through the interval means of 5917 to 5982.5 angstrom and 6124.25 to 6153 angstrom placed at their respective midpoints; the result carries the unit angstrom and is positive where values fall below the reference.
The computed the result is 5.6 angstrom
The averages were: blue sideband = 53.1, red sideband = 50.5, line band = 47.2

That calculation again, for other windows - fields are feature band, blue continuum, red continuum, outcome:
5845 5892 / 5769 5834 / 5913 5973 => 1.3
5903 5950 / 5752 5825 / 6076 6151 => 8.0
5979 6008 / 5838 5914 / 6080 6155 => 3.0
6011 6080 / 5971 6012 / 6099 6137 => 3.2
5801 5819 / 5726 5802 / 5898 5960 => -2.5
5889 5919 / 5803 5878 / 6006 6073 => 2.9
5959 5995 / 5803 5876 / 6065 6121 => 3.5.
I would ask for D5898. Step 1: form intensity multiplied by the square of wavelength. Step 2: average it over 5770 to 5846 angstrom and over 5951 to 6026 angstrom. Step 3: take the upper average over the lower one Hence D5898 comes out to 0.7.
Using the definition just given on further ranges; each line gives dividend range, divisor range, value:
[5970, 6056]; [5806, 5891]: 0.78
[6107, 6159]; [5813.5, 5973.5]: 0.92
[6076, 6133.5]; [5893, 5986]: 1.01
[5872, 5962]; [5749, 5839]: 0.80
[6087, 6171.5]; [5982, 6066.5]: 1.07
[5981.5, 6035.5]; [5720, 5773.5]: 0.75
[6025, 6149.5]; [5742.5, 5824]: 0.78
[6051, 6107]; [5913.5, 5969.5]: 1.03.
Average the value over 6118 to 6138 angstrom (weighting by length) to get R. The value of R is 51.4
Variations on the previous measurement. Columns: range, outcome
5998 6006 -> 49.1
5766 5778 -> 72.2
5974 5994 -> 53.9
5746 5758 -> 70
